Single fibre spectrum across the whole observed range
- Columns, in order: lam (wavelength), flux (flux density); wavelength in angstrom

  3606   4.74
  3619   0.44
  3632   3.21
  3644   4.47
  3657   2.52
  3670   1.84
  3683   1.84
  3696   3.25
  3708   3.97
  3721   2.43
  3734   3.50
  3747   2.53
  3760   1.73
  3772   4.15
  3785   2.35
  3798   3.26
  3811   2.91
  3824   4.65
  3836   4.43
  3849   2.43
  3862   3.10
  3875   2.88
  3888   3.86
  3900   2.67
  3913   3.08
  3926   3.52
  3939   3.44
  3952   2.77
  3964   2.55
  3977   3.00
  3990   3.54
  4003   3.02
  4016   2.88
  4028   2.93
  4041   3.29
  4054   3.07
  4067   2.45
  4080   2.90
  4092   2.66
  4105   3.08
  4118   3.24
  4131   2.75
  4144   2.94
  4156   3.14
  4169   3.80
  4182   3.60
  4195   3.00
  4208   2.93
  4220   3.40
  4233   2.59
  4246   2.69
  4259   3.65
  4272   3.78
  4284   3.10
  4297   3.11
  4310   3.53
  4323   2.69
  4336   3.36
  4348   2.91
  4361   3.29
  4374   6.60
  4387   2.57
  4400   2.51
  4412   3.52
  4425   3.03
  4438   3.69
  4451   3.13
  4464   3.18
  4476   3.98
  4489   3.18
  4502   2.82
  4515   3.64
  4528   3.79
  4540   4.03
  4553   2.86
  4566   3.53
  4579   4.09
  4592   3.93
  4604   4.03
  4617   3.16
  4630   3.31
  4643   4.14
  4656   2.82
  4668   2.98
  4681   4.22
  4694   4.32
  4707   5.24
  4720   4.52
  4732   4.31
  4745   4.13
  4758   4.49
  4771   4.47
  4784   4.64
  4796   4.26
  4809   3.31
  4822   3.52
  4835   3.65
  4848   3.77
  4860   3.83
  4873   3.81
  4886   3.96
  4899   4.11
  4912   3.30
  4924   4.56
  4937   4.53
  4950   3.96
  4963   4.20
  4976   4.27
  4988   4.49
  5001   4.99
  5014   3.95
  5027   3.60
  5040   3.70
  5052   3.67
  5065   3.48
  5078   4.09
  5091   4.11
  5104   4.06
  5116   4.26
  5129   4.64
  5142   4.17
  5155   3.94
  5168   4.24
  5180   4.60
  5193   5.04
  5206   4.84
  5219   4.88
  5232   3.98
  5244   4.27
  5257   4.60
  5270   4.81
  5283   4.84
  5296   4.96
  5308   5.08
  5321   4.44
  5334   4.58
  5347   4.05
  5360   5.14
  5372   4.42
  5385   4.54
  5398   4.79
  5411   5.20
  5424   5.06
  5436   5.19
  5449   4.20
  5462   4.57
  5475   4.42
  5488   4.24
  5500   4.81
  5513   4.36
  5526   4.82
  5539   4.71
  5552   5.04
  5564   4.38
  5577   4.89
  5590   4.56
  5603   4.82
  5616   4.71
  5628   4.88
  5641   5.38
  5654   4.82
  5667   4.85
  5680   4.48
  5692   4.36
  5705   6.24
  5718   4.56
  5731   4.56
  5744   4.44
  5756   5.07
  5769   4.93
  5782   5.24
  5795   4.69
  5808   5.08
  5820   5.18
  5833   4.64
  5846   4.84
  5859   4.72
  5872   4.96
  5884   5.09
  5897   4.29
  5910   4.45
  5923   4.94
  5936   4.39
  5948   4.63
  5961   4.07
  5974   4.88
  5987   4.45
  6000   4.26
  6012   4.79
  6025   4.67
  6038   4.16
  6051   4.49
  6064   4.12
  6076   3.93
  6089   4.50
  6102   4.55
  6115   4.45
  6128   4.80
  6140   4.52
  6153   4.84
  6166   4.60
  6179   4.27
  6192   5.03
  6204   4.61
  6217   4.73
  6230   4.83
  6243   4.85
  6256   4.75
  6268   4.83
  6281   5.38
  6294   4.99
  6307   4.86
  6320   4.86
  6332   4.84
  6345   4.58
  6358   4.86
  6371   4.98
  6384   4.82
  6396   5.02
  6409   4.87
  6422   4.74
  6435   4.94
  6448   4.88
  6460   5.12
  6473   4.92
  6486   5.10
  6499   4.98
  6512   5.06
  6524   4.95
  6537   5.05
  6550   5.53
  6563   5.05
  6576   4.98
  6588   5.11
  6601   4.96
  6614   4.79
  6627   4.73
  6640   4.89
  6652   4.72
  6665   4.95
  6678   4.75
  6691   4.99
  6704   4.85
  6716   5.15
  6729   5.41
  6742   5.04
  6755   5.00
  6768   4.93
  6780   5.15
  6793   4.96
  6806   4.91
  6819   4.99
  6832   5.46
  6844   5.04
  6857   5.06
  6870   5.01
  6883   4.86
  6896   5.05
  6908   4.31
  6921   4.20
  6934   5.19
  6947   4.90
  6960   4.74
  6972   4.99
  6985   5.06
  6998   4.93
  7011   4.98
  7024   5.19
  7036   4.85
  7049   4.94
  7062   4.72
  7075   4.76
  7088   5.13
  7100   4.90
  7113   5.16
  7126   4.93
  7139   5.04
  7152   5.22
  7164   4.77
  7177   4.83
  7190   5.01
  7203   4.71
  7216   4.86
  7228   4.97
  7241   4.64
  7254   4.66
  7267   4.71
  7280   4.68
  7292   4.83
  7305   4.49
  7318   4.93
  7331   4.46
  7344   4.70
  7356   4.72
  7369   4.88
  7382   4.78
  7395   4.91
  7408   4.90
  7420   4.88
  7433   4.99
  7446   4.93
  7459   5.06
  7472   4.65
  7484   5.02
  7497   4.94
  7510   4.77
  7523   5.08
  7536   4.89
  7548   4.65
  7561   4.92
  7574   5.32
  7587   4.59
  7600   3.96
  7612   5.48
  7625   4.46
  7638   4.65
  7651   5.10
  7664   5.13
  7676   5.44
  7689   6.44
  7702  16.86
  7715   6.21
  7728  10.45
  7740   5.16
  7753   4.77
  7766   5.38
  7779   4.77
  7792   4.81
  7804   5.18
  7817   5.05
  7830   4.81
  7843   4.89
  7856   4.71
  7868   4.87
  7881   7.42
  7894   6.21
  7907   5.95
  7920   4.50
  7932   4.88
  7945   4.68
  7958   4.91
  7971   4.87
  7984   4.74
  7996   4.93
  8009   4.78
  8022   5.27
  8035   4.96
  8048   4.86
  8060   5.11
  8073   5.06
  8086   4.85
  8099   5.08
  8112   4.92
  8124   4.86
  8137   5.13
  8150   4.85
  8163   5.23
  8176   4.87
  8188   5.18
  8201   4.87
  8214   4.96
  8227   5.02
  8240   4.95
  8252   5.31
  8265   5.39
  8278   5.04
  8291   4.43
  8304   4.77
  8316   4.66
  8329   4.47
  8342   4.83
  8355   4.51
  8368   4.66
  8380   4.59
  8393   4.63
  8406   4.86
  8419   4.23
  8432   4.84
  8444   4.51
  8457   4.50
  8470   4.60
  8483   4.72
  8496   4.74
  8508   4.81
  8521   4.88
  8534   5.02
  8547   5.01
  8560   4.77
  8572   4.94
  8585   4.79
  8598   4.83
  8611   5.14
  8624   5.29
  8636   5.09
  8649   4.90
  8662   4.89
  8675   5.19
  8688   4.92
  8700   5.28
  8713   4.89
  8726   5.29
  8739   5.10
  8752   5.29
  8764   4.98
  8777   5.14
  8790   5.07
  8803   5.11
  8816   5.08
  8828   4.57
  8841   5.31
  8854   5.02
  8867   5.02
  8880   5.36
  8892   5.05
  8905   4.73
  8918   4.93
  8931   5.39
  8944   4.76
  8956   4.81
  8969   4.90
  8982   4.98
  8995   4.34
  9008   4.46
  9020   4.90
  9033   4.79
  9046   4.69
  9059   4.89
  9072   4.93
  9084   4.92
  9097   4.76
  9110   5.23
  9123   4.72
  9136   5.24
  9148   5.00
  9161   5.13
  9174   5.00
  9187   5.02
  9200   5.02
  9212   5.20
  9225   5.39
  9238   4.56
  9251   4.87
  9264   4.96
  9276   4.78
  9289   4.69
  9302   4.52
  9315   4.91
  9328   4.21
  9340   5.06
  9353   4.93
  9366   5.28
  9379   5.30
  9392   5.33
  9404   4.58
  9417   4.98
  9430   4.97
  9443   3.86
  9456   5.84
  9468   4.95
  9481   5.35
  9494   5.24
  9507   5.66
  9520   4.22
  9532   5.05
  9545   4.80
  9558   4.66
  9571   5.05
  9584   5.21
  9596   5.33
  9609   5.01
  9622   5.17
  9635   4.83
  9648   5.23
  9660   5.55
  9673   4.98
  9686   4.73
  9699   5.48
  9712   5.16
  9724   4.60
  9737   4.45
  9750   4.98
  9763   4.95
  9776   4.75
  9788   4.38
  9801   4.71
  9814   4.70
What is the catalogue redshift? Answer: 0.17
